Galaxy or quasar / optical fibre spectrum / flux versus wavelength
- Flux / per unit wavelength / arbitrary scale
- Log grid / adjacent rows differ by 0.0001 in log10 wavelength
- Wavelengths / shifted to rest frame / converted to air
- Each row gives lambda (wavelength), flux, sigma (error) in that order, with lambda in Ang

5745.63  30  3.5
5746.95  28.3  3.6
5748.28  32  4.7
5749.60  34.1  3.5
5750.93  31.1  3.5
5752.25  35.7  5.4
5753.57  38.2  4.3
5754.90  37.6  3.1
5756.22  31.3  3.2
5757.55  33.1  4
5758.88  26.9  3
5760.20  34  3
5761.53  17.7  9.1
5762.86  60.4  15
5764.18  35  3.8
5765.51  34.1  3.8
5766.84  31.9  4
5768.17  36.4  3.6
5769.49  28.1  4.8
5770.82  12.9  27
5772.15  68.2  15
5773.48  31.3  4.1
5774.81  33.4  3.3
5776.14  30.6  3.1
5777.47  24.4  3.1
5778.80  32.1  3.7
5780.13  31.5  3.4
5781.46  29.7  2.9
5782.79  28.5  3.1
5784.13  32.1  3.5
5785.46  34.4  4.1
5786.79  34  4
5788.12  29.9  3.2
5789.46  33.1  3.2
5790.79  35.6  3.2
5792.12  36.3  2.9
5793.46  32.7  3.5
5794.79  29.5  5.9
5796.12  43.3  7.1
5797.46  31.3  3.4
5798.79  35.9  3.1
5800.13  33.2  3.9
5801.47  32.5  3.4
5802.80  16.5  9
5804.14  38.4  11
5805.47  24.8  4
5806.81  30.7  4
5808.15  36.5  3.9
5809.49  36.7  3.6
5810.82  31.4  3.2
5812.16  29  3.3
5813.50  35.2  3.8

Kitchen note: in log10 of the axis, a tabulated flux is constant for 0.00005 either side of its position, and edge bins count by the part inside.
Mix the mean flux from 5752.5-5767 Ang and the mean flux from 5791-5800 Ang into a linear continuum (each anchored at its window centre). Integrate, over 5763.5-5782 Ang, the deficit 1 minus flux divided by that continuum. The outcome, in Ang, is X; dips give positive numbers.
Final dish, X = 1.0 Ang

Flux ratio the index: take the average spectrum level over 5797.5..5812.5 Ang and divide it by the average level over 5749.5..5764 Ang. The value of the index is 0.91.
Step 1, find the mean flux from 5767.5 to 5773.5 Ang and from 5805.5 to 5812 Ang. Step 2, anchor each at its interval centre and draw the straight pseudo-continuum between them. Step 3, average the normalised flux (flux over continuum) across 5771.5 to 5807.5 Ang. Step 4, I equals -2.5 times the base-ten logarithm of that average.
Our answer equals 0.037 mag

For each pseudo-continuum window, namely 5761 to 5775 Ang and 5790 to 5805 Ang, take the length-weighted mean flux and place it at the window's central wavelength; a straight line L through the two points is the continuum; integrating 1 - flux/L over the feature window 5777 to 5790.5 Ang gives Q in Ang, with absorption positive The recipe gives 1.21 Ang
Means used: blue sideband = 35.6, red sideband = 33.1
